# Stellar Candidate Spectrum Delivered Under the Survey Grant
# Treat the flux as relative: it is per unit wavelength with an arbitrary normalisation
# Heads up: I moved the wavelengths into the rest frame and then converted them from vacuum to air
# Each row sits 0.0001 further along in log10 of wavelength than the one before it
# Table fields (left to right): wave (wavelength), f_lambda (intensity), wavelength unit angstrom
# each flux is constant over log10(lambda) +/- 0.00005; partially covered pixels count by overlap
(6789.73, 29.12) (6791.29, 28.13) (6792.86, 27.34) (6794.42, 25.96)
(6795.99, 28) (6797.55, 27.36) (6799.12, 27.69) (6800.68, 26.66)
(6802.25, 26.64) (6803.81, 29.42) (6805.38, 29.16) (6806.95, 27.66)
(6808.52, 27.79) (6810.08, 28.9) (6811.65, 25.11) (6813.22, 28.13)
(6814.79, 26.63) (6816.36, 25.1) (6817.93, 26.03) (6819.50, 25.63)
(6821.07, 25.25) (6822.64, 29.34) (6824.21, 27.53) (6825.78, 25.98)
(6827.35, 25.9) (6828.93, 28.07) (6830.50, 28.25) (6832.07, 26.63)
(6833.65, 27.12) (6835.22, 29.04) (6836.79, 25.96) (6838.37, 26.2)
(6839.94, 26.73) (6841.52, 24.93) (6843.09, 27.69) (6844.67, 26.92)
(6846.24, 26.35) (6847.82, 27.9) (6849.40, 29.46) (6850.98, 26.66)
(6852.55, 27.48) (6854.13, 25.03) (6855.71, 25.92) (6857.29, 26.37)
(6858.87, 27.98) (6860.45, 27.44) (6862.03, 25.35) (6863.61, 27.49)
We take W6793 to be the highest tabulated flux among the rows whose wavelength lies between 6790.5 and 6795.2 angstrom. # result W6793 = 28.13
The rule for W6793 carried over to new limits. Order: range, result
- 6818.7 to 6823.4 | 29.34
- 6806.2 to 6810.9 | 28.9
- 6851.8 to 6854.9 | 27.48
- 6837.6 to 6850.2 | 29.46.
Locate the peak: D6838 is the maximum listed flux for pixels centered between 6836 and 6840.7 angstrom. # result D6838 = 26.73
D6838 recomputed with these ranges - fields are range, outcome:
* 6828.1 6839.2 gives 29.04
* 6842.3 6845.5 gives 27.69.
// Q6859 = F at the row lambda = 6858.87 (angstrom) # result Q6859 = 27.98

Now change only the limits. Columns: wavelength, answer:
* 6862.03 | 25.35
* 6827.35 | 25.9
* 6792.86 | 27.34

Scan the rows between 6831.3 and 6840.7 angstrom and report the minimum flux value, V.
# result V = 25.96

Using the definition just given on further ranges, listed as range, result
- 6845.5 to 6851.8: 26.35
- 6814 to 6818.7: 25.1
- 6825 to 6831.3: 25.9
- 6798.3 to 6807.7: 26.64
